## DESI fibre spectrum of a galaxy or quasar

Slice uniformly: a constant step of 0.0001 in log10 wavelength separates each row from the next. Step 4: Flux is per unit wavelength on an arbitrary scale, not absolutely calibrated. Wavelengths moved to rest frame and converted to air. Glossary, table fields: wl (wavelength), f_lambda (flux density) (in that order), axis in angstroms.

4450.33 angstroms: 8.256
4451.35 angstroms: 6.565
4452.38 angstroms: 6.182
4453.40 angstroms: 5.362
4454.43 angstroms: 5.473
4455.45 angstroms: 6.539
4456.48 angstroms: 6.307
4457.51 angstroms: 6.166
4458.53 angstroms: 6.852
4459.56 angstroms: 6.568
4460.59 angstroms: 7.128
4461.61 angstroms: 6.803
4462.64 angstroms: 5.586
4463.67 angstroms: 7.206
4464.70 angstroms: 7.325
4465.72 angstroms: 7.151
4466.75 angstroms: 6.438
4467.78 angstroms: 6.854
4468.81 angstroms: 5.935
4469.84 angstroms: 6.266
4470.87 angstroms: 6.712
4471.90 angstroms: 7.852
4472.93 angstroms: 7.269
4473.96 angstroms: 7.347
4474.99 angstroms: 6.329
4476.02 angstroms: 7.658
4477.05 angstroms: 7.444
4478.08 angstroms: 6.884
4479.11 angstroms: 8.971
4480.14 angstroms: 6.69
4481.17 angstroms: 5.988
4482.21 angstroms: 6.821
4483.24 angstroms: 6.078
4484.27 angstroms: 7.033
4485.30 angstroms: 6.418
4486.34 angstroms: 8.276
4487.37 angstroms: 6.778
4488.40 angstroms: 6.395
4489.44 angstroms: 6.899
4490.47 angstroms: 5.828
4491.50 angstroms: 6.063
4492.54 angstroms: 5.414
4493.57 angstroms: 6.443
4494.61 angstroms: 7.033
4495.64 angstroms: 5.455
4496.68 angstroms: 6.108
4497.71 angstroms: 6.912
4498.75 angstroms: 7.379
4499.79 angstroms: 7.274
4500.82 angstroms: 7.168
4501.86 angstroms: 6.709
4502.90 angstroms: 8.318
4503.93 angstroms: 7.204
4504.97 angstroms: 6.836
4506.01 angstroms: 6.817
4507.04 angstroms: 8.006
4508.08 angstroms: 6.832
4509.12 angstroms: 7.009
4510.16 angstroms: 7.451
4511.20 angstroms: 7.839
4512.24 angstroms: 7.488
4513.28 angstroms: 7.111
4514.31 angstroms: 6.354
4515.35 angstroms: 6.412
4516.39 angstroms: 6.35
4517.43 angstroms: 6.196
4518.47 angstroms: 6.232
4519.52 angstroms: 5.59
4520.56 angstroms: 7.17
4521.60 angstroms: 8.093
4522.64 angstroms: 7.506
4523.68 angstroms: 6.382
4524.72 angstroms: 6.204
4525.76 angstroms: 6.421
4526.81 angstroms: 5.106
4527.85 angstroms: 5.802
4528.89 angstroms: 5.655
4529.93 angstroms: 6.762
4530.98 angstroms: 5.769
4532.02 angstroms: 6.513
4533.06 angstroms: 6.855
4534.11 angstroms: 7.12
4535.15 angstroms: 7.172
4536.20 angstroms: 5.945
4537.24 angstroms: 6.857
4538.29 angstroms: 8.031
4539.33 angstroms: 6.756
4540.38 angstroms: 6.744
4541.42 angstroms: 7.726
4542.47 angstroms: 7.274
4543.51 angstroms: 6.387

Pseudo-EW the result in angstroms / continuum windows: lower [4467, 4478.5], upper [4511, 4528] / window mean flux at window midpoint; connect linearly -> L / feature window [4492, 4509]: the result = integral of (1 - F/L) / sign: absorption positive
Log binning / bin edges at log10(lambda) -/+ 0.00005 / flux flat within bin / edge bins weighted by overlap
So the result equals -0.3 angstroms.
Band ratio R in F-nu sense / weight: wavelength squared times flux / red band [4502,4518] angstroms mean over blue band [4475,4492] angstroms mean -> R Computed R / 1.04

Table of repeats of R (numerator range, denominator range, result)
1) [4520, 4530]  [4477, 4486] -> 0.96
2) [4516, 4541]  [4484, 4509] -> 0.98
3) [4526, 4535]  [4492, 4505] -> 0.93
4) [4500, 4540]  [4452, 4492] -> 1.03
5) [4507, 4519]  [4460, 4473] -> 1.04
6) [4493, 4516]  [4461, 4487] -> 1.02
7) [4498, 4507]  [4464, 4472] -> 1.09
